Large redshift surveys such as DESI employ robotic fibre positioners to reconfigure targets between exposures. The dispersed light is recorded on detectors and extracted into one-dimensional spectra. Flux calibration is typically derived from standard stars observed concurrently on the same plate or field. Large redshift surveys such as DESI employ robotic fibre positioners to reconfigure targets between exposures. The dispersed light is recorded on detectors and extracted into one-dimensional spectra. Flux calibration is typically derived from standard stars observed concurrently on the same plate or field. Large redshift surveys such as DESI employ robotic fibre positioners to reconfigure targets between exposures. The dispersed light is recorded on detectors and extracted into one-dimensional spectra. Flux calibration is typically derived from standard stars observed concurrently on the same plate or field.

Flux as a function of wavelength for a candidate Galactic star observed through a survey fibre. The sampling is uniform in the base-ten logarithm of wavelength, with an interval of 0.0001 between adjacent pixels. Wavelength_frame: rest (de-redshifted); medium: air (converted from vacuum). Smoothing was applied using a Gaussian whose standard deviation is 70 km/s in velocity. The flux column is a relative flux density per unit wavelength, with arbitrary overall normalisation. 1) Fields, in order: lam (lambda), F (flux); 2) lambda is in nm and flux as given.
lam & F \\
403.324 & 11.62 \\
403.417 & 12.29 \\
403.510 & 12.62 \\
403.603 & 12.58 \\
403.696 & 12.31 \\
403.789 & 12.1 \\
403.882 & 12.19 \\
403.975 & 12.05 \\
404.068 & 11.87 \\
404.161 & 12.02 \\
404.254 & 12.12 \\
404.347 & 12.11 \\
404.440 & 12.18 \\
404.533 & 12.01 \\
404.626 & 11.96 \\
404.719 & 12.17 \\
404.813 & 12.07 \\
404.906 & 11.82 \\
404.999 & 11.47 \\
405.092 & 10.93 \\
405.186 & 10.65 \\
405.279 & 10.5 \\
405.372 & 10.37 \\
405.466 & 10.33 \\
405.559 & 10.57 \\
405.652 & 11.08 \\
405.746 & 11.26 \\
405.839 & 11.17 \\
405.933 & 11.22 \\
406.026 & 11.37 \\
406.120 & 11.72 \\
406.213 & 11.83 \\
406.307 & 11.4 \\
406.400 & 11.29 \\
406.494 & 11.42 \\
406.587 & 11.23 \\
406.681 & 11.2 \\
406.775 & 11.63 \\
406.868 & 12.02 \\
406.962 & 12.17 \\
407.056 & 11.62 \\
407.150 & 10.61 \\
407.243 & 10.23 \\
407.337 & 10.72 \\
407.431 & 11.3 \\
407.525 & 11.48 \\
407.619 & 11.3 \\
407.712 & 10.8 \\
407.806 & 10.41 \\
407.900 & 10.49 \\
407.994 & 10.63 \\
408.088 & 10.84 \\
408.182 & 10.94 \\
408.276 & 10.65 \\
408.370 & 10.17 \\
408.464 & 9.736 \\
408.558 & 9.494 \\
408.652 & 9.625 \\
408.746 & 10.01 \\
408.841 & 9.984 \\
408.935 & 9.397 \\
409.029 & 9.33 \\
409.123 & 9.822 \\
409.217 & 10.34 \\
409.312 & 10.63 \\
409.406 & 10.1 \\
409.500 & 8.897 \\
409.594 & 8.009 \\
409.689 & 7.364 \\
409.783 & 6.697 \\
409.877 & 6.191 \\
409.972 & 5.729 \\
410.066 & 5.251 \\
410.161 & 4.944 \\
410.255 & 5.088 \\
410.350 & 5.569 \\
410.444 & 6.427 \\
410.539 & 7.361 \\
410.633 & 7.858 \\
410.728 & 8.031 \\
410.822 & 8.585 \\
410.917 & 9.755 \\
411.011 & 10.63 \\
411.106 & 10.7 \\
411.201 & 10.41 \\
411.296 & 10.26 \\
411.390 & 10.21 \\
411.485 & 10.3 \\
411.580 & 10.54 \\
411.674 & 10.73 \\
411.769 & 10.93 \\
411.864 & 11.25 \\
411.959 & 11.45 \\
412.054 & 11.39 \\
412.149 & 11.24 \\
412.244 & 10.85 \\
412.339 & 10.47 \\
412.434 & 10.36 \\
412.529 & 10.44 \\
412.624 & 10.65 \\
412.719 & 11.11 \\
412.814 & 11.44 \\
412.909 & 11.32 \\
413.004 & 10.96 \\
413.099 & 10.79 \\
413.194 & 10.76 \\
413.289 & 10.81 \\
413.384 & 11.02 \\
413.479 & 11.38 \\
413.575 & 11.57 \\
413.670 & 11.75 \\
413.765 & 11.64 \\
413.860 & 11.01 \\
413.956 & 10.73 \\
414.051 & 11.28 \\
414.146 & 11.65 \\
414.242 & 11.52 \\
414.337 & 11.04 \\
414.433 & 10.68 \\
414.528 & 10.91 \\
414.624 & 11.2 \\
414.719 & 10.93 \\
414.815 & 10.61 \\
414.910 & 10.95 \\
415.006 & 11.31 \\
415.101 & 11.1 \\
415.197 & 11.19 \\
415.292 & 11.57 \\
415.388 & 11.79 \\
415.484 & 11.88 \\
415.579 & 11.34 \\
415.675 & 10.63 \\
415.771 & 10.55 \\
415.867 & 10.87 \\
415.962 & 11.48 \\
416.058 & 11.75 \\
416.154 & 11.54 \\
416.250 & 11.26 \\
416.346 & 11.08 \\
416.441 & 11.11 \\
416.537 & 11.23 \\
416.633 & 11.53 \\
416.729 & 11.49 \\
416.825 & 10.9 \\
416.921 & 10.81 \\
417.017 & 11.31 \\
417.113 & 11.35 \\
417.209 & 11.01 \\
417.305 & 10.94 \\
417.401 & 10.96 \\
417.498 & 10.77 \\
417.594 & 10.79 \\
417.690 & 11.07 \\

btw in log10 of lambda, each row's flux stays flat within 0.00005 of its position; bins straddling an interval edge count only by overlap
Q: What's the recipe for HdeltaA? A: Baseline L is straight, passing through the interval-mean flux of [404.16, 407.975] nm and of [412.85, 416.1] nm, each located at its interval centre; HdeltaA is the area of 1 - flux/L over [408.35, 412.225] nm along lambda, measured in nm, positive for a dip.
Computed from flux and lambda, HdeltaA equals 0.76 nm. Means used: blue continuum 11.3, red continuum 11.2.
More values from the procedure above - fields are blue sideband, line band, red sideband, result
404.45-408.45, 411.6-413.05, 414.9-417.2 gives 0.03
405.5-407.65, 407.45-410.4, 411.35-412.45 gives 0.55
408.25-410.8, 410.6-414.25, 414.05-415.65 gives -0.32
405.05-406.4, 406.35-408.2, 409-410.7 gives -0.27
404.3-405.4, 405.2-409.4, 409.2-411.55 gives -0.31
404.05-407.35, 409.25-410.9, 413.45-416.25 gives 0.59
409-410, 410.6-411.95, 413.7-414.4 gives -0.07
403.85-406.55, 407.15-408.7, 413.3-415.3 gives 0.11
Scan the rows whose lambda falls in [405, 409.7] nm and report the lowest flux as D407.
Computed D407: 7.364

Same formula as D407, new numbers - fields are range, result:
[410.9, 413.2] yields 9.755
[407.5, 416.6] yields 4.944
